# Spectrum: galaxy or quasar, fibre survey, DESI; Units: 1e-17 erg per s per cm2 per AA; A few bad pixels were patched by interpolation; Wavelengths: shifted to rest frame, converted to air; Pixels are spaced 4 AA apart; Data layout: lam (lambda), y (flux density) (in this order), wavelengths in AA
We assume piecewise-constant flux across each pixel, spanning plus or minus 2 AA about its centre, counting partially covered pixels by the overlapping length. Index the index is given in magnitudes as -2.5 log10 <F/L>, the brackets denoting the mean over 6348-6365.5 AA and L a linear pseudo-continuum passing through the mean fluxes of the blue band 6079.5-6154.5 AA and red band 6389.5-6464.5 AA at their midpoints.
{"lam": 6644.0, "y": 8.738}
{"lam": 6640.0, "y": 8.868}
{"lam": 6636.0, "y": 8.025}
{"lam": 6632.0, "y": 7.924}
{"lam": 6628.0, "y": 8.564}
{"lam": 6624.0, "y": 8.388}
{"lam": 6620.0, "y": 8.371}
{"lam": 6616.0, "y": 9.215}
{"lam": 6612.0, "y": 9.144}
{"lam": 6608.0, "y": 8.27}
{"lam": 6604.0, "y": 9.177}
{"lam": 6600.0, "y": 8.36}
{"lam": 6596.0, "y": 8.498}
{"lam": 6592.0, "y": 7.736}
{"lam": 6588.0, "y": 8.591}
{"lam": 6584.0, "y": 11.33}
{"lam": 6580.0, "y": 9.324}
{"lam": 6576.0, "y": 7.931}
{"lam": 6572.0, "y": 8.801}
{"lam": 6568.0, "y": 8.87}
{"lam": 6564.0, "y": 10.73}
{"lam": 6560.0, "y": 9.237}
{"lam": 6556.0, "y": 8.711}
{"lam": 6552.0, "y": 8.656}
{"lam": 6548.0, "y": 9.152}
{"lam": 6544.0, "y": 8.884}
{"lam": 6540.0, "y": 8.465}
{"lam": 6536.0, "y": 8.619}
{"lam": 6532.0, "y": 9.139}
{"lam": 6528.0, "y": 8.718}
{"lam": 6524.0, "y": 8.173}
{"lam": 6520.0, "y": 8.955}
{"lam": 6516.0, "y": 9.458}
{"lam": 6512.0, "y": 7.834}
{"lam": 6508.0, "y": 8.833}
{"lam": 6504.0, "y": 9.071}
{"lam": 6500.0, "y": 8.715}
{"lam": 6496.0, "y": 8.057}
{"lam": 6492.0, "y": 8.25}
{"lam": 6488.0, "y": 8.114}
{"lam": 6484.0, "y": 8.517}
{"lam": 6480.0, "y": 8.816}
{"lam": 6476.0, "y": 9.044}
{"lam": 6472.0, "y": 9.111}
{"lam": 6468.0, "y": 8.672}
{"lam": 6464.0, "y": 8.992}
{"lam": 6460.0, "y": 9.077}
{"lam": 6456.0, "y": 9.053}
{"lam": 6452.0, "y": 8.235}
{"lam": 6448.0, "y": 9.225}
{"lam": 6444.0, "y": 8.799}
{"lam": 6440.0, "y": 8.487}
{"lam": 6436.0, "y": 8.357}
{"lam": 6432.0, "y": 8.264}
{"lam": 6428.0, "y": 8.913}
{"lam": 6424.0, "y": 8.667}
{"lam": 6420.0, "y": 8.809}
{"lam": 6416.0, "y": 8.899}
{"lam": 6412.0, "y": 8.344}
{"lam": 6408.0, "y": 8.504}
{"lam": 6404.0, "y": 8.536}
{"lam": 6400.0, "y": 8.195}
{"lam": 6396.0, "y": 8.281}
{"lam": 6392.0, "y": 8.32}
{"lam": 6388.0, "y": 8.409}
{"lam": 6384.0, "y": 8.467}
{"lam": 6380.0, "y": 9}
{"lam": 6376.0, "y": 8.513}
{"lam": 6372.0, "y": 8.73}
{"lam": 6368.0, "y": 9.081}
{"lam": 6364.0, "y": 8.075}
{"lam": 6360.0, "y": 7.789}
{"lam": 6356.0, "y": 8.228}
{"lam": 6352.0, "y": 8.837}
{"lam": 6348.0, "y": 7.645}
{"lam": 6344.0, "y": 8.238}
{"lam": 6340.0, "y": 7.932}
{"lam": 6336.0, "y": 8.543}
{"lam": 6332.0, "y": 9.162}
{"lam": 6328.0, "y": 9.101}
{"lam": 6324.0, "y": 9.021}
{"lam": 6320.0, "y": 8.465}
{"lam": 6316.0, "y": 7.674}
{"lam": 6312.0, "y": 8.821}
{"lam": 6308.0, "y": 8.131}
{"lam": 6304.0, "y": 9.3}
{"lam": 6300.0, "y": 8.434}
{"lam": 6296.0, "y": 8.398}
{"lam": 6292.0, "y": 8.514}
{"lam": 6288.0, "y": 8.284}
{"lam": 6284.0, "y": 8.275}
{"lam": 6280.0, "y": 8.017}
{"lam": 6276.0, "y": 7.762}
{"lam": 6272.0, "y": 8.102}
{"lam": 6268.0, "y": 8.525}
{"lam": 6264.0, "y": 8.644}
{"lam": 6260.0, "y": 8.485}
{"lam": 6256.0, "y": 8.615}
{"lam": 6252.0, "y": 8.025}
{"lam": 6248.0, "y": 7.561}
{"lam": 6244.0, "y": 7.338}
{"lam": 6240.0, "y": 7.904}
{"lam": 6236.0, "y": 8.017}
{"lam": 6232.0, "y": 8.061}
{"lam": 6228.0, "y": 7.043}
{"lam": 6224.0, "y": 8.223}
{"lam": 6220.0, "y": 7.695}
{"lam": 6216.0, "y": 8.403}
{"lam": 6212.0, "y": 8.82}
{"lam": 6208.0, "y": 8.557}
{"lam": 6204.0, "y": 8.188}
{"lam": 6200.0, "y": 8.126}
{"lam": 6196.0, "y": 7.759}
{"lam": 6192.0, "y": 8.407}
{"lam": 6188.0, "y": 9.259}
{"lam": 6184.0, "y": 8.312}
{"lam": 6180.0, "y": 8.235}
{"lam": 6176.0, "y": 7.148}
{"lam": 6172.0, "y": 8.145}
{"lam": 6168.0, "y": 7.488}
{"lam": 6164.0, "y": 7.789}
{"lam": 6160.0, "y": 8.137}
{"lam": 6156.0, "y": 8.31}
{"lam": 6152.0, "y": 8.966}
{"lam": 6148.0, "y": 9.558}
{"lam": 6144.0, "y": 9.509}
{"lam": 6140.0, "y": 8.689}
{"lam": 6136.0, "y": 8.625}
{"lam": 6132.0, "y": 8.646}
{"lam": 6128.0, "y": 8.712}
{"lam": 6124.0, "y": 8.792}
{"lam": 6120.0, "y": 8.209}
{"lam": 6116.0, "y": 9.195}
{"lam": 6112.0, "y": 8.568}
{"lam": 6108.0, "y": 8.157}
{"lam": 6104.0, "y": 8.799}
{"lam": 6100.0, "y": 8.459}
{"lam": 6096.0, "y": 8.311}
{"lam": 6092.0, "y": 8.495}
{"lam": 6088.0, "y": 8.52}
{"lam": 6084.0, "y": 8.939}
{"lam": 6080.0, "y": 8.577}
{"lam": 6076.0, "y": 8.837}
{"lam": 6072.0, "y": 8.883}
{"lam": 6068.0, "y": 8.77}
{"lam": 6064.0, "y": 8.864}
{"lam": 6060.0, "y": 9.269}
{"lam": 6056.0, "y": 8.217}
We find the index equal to 0.06 mag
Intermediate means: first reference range 8.72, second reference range 8.62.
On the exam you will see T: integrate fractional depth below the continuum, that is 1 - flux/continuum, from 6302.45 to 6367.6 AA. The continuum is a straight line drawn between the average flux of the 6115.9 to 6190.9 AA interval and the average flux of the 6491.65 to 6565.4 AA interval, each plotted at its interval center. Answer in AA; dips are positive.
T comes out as 1.6 AA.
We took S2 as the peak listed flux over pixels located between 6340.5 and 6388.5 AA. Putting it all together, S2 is 9.081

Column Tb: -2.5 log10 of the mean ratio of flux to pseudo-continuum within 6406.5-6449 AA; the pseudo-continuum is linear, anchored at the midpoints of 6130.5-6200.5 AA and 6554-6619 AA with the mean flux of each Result 0.014 mag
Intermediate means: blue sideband 8.4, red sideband 8.99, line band 8.65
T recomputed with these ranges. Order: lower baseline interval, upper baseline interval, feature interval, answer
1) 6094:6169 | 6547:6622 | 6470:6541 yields 1.8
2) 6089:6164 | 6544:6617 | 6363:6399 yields 1.2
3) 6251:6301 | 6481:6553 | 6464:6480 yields -0.6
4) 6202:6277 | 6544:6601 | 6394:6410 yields 0.3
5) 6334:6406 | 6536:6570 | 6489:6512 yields 0.9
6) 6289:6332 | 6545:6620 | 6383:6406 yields 0.9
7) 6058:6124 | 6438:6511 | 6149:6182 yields 2.3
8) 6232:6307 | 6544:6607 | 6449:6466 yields -0.3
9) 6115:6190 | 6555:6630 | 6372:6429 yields 1.1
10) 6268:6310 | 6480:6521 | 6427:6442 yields 0.0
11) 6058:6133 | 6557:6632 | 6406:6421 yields 0.3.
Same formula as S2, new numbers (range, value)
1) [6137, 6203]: 9.558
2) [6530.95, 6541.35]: 9.139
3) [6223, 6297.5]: 8.644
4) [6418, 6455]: 9.225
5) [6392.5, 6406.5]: 8.536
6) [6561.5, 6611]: 11.33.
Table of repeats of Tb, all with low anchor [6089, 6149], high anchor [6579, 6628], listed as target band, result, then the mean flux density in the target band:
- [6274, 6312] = 0.05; 8.37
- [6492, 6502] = 0.06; 8.36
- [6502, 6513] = 0.02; 8.65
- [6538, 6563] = -0.01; 8.93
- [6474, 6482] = -0.02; 8.93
